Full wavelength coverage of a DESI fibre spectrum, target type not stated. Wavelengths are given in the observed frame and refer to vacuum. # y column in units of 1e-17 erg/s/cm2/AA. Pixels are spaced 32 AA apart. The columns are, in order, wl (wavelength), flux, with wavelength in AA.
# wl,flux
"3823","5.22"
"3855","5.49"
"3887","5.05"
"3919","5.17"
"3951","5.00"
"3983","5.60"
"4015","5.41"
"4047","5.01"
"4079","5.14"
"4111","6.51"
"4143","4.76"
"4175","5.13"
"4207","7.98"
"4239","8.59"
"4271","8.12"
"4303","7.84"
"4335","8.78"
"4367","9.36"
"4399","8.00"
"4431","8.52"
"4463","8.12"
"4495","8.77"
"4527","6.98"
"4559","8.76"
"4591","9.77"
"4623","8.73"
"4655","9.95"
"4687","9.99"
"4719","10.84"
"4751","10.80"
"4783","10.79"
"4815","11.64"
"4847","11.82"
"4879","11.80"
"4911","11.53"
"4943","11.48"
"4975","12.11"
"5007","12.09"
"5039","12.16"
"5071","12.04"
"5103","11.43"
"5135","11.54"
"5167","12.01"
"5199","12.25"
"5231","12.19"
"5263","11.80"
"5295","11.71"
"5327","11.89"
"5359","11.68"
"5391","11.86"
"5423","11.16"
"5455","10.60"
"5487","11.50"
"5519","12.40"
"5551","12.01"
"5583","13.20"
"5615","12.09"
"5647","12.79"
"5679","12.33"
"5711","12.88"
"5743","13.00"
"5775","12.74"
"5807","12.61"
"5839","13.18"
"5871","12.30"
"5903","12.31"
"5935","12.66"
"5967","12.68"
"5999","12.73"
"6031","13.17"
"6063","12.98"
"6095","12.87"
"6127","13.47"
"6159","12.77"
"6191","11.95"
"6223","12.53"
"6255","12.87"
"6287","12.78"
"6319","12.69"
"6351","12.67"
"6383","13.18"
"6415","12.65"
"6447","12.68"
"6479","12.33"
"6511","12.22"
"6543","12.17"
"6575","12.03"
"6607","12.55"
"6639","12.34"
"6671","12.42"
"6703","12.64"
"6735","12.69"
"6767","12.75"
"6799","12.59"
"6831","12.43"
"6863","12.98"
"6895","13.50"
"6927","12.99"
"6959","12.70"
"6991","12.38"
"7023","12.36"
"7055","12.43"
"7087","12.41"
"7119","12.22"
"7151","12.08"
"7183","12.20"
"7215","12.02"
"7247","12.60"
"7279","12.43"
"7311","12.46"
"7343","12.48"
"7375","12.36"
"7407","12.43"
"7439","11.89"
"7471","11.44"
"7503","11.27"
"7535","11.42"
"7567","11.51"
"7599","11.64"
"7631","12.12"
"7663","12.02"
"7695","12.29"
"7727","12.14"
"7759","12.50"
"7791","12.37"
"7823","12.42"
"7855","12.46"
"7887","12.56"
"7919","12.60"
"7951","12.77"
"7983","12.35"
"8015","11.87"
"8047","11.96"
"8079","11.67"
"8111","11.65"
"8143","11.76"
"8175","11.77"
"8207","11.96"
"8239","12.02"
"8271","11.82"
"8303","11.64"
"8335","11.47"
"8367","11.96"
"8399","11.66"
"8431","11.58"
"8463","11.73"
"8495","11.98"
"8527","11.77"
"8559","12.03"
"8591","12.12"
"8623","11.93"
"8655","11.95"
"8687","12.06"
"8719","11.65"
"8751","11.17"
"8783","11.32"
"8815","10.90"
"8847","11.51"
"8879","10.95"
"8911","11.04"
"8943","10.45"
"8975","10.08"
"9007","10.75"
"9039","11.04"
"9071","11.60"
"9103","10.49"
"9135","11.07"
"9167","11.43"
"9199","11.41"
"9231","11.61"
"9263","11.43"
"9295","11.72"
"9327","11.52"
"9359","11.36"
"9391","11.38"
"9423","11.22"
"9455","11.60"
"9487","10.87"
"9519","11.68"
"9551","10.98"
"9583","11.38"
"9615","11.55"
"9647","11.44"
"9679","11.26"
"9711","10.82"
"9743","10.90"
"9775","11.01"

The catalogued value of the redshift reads 0.05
